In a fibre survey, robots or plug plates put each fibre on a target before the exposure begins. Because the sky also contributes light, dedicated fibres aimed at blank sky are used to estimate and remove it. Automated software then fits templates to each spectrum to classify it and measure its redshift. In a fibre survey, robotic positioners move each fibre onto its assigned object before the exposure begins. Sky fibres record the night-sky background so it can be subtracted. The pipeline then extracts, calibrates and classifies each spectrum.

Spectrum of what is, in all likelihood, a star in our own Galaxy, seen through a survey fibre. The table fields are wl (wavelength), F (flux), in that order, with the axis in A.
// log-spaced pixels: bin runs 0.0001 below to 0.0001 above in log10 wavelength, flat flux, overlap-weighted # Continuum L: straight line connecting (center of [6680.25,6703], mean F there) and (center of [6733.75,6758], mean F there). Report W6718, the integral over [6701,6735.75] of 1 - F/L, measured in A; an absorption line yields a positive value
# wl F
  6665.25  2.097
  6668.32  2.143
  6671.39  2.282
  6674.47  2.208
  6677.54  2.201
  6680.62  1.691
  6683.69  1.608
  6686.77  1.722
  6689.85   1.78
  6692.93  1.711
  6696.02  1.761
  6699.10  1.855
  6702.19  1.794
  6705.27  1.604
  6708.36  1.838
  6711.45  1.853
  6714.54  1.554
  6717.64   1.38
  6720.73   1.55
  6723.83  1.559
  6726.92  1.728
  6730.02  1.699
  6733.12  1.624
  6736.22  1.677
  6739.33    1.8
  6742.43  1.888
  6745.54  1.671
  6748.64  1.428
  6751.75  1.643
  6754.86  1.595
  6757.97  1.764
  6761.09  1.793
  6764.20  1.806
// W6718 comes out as 1.2 A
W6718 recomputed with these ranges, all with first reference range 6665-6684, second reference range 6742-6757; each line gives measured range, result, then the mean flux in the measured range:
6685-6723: 3.9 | 1.7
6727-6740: 0.2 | 1.7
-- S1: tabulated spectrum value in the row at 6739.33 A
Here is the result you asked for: 1.8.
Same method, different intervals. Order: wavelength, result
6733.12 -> 1.624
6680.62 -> 1.691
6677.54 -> 2.201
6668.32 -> 2.143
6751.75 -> 1.643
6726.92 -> 1.728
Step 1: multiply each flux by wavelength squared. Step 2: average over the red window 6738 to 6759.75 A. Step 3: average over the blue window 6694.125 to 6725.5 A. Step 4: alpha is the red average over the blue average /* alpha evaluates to 1.0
